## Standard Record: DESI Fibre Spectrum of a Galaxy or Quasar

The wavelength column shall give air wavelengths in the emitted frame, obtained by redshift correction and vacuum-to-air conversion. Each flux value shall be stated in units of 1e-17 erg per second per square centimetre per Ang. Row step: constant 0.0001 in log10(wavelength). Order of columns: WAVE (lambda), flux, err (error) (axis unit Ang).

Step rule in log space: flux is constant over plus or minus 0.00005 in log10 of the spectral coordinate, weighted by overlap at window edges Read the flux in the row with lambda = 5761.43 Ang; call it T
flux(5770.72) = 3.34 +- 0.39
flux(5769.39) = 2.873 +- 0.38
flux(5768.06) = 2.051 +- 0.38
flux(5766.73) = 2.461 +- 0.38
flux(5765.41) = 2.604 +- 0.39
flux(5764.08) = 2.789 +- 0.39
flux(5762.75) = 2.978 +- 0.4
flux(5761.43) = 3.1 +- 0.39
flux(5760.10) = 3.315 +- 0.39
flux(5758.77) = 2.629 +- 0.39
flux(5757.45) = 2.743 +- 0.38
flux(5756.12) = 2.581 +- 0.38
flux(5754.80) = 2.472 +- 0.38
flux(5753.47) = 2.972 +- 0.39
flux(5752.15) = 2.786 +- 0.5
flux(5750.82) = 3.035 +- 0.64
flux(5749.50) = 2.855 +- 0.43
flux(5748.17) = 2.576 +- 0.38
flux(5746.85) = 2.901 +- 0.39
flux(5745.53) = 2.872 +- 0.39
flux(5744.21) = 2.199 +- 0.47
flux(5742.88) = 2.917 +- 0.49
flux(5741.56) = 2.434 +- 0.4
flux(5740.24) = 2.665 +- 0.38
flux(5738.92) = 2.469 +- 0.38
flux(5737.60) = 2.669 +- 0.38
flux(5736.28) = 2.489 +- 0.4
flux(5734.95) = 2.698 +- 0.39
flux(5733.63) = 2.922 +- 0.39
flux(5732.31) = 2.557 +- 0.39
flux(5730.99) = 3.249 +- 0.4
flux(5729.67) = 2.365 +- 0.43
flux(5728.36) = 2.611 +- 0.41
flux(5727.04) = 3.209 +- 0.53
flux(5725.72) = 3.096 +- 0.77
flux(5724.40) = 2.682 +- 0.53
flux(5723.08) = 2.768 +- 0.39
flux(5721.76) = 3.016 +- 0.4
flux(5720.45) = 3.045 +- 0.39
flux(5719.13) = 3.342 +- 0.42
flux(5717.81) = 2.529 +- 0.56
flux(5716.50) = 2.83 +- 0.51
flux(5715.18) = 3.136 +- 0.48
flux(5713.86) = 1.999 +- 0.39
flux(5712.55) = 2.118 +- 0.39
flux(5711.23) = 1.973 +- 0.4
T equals 3.1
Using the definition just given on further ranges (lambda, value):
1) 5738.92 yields 2.469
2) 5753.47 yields 2.972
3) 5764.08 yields 2.789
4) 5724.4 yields 2.682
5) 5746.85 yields 2.901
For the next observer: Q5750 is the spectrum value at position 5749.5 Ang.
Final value 2.855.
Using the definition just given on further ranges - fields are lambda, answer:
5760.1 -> 3.315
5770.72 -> 3.34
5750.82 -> 3.035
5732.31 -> 2.557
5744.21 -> 2.199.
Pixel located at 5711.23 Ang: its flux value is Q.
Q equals 1.973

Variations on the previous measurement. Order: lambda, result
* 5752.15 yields 2.786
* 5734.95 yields 2.698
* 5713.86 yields 1.999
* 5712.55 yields 2.118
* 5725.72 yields 3.096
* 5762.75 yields 2.978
